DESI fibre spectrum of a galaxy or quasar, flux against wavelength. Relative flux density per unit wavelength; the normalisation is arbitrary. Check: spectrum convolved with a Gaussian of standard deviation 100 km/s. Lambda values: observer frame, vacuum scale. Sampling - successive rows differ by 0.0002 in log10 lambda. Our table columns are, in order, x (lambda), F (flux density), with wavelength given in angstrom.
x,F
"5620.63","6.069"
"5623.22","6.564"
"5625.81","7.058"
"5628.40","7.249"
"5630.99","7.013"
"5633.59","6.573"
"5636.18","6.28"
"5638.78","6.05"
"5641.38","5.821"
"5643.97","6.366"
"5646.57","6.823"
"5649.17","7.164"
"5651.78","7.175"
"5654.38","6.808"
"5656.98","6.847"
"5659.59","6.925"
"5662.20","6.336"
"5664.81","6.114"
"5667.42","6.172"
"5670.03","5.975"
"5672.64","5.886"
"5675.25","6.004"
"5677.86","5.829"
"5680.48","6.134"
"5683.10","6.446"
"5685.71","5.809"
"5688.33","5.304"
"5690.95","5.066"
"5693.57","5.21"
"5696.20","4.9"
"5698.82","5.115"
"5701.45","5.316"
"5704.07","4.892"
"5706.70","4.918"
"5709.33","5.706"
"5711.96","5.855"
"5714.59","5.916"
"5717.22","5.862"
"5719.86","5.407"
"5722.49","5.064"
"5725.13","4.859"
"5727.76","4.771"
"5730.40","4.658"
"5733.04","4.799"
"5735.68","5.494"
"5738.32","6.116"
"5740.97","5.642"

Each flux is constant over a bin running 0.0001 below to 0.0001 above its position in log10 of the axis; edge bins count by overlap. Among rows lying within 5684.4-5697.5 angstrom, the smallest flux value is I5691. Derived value 4.9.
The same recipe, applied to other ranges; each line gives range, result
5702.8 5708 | 4.892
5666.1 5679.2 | 5.829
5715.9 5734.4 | 4.658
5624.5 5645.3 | 5.821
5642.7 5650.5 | 6.366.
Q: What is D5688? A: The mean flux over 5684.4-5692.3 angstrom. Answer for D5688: 5.4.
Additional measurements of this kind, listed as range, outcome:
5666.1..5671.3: 6.07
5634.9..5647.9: 6.27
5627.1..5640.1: 6.63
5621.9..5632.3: 6.97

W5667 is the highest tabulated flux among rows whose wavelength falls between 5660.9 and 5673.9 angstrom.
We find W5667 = 6.336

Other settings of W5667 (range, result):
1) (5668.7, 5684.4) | 6.446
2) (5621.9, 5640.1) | 7.249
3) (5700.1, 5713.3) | 5.855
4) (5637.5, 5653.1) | 7.175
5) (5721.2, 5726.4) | 5.064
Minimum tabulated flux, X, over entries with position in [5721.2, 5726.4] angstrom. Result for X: 4.859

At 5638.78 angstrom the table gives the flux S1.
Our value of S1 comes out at 6.05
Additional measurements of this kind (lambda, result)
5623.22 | 6.564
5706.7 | 4.918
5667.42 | 6.172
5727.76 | 4.771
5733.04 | 4.799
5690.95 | 5.066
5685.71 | 5.809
